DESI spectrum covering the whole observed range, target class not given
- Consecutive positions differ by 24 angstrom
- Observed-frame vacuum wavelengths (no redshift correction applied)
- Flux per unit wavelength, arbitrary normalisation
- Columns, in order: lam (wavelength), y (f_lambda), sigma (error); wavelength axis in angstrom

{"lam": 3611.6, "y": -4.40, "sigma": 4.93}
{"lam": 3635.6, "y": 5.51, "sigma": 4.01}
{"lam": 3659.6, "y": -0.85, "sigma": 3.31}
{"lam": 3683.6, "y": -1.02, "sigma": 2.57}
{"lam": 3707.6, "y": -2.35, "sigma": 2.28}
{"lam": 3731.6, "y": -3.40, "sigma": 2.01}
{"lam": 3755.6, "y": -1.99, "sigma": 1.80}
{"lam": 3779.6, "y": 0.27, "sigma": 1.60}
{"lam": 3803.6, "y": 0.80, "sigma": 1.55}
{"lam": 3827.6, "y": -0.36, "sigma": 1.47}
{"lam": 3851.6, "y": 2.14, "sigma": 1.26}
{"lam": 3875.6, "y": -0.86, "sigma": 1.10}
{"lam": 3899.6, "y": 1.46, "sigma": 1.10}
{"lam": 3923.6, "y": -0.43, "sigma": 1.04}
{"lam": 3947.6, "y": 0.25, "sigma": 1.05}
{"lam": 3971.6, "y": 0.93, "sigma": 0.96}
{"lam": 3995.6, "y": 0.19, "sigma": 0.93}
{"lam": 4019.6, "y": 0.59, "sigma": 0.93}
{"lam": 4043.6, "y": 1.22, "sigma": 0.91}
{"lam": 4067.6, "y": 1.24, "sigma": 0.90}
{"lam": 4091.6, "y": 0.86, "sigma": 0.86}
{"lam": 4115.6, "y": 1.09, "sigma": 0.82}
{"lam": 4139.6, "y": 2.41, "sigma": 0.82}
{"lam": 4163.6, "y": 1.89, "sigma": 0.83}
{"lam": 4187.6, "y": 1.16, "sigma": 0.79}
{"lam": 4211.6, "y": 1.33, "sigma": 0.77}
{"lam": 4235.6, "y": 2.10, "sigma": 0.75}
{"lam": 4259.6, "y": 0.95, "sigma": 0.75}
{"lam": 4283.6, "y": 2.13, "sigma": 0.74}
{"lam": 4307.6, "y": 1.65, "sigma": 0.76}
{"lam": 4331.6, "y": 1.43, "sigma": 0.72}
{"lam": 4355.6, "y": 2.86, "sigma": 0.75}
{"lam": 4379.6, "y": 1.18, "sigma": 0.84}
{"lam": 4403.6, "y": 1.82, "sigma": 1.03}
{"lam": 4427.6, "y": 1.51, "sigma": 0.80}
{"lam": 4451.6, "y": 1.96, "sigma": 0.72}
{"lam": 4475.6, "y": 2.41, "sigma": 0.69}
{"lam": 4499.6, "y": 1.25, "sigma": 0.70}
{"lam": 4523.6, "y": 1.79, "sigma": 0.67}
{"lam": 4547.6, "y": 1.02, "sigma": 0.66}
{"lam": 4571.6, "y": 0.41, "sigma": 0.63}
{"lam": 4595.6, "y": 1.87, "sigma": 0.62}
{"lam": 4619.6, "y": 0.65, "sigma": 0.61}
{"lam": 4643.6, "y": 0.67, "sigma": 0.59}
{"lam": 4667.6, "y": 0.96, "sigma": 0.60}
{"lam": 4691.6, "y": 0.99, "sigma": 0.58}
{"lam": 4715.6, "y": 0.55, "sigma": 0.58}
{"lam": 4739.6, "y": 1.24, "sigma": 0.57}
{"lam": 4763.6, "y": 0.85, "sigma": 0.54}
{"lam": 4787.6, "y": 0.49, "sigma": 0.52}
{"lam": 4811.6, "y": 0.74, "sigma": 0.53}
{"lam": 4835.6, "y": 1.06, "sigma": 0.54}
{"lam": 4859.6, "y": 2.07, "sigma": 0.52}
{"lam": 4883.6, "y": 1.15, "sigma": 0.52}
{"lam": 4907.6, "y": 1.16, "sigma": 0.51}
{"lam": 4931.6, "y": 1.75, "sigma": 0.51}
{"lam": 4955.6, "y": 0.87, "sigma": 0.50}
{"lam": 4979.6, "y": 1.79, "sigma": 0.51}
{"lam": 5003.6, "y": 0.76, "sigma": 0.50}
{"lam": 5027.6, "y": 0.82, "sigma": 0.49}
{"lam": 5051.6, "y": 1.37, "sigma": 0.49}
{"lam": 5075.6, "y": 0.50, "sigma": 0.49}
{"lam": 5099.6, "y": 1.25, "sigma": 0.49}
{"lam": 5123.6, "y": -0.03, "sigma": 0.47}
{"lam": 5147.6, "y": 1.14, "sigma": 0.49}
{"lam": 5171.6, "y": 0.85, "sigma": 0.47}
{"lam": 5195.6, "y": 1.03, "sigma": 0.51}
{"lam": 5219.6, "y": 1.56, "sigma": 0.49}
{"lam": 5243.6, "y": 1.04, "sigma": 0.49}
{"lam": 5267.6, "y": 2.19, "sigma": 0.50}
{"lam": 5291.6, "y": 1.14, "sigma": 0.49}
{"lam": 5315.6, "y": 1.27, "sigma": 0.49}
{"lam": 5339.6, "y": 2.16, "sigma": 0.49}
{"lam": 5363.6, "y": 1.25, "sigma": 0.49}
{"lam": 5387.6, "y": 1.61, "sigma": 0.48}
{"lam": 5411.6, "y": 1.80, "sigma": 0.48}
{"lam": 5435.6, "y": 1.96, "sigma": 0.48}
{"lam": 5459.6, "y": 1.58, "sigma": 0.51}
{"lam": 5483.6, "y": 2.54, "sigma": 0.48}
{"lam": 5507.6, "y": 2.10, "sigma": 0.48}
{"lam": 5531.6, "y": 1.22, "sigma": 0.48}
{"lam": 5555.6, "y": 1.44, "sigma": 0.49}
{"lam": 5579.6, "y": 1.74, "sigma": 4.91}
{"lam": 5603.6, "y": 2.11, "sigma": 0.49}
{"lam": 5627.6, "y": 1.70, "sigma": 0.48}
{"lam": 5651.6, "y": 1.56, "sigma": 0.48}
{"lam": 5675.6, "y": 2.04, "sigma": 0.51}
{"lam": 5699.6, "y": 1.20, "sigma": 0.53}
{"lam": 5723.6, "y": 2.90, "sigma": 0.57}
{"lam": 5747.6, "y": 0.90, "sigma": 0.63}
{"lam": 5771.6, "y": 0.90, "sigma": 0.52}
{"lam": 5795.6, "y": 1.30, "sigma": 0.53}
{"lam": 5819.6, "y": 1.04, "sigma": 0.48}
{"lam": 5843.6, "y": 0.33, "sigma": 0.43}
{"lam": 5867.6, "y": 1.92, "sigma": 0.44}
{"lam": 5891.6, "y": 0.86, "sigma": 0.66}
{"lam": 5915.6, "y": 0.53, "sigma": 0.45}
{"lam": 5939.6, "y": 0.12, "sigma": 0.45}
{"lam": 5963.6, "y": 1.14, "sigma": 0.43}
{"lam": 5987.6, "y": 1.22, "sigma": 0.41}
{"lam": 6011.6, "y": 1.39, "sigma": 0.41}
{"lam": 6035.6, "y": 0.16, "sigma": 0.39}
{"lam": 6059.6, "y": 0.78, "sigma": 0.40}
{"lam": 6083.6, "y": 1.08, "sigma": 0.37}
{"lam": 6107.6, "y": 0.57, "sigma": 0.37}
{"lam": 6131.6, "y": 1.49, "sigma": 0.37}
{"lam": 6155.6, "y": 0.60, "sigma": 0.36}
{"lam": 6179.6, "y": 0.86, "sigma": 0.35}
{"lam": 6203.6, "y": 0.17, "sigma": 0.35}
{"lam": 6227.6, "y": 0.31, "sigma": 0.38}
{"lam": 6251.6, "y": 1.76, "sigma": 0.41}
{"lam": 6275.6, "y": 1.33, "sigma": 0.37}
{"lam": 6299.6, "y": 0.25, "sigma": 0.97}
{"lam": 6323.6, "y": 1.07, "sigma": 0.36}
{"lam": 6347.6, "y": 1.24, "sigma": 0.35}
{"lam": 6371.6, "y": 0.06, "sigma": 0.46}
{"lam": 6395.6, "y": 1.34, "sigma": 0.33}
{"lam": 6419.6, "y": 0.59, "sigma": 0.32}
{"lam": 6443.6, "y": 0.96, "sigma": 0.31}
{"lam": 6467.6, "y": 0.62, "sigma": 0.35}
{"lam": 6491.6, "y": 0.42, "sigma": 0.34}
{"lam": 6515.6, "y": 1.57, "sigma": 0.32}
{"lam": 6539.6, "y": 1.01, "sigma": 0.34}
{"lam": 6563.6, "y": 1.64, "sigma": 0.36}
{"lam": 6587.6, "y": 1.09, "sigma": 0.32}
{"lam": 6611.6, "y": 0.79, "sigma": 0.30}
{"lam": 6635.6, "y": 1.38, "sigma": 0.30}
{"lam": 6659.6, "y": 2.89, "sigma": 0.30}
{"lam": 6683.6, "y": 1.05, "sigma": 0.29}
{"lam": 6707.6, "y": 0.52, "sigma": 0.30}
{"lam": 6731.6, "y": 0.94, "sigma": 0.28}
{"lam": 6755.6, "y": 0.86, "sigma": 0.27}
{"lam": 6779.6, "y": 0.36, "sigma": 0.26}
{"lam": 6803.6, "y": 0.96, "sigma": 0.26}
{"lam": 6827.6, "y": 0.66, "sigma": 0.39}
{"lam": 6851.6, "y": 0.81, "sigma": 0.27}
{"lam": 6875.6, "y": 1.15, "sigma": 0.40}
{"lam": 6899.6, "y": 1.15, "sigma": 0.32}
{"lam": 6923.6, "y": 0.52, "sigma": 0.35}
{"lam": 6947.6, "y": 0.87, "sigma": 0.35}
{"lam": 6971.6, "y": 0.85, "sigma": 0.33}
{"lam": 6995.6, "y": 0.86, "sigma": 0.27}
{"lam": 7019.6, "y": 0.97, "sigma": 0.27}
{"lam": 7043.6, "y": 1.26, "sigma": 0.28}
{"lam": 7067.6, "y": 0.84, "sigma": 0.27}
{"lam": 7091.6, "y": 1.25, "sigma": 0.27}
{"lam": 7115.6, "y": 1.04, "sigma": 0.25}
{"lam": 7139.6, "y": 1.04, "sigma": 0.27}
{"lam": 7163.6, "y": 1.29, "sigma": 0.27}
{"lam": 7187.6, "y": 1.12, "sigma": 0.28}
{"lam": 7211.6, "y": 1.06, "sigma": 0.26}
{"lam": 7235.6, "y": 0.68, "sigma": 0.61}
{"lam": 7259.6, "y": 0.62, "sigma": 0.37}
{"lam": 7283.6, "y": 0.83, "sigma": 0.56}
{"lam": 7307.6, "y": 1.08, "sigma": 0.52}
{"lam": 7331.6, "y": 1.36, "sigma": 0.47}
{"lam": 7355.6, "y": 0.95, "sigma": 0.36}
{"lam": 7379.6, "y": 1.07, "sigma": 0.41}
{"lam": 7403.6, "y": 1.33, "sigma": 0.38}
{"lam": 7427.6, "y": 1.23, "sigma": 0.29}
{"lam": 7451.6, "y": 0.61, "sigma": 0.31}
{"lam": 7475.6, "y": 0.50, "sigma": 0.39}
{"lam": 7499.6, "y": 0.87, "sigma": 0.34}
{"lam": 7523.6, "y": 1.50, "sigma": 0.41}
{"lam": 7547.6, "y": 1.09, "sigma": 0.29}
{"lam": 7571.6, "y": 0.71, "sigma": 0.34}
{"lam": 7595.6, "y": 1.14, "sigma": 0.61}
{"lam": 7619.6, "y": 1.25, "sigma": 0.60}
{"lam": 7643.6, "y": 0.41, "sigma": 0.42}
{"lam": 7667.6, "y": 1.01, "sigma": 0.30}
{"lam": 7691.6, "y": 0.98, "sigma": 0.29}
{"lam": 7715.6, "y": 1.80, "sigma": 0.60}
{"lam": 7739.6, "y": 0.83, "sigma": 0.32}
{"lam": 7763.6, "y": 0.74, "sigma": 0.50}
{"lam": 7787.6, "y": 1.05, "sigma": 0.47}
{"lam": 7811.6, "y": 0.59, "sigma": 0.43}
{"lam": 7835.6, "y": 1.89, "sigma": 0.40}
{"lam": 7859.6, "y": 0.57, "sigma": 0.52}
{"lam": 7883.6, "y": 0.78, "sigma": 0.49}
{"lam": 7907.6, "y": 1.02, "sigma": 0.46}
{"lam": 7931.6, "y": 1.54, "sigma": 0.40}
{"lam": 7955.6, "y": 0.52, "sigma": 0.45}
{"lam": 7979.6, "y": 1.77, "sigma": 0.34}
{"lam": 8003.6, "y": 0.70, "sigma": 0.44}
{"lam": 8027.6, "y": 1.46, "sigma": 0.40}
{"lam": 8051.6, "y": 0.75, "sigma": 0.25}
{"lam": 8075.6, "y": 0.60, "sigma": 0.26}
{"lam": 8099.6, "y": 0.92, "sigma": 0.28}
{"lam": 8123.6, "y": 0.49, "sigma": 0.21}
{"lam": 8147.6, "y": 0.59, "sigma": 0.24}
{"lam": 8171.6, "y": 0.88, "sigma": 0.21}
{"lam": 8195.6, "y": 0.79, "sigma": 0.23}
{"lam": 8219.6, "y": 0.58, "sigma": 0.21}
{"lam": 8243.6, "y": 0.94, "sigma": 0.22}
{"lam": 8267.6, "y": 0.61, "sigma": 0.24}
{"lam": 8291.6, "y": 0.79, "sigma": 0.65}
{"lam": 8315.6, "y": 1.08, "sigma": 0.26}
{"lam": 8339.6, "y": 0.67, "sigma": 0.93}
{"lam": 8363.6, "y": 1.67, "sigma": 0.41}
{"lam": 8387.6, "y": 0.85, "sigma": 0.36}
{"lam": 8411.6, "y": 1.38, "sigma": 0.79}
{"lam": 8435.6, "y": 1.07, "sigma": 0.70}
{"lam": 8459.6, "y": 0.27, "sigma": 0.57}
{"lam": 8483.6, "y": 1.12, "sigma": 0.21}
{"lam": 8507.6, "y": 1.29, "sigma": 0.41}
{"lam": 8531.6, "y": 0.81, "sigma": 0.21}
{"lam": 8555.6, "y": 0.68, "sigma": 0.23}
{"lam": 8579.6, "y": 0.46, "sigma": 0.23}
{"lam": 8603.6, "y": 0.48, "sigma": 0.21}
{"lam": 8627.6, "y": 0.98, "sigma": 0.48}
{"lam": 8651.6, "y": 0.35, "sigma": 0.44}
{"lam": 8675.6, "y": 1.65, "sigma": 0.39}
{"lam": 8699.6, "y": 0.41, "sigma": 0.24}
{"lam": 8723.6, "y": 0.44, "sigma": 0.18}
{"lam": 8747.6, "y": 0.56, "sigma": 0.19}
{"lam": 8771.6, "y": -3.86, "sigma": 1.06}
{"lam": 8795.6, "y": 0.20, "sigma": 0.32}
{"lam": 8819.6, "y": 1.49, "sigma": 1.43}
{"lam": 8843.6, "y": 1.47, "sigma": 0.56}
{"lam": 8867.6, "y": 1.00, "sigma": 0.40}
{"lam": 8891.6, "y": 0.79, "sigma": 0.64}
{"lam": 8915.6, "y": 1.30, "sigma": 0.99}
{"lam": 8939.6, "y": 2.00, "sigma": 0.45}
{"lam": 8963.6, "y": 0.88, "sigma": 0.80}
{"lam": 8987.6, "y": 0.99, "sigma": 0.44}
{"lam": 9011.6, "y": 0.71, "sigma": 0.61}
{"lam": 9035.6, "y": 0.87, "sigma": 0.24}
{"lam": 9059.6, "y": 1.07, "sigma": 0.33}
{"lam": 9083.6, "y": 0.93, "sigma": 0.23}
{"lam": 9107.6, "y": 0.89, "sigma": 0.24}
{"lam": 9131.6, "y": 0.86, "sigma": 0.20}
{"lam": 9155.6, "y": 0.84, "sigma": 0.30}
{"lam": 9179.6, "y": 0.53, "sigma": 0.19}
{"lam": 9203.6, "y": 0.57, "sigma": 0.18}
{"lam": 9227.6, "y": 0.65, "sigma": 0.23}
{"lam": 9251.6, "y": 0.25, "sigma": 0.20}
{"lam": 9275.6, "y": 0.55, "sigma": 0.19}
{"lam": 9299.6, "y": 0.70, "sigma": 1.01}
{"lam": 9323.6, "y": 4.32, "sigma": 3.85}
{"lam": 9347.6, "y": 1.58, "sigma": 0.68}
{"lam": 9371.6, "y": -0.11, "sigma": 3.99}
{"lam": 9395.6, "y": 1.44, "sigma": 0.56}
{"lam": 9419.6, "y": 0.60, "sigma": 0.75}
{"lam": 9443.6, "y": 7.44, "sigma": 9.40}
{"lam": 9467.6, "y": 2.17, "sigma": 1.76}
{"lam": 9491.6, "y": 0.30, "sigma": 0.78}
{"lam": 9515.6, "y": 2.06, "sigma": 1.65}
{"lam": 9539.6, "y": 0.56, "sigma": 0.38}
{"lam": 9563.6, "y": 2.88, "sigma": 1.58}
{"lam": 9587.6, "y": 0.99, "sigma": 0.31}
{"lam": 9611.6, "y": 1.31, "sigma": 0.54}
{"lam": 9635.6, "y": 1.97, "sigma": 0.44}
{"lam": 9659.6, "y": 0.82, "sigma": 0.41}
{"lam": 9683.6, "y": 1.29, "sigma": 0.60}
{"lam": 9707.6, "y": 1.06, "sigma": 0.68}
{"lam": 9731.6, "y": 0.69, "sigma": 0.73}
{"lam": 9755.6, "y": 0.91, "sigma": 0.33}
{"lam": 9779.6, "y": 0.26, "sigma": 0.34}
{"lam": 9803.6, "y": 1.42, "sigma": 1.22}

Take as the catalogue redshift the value 0.784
